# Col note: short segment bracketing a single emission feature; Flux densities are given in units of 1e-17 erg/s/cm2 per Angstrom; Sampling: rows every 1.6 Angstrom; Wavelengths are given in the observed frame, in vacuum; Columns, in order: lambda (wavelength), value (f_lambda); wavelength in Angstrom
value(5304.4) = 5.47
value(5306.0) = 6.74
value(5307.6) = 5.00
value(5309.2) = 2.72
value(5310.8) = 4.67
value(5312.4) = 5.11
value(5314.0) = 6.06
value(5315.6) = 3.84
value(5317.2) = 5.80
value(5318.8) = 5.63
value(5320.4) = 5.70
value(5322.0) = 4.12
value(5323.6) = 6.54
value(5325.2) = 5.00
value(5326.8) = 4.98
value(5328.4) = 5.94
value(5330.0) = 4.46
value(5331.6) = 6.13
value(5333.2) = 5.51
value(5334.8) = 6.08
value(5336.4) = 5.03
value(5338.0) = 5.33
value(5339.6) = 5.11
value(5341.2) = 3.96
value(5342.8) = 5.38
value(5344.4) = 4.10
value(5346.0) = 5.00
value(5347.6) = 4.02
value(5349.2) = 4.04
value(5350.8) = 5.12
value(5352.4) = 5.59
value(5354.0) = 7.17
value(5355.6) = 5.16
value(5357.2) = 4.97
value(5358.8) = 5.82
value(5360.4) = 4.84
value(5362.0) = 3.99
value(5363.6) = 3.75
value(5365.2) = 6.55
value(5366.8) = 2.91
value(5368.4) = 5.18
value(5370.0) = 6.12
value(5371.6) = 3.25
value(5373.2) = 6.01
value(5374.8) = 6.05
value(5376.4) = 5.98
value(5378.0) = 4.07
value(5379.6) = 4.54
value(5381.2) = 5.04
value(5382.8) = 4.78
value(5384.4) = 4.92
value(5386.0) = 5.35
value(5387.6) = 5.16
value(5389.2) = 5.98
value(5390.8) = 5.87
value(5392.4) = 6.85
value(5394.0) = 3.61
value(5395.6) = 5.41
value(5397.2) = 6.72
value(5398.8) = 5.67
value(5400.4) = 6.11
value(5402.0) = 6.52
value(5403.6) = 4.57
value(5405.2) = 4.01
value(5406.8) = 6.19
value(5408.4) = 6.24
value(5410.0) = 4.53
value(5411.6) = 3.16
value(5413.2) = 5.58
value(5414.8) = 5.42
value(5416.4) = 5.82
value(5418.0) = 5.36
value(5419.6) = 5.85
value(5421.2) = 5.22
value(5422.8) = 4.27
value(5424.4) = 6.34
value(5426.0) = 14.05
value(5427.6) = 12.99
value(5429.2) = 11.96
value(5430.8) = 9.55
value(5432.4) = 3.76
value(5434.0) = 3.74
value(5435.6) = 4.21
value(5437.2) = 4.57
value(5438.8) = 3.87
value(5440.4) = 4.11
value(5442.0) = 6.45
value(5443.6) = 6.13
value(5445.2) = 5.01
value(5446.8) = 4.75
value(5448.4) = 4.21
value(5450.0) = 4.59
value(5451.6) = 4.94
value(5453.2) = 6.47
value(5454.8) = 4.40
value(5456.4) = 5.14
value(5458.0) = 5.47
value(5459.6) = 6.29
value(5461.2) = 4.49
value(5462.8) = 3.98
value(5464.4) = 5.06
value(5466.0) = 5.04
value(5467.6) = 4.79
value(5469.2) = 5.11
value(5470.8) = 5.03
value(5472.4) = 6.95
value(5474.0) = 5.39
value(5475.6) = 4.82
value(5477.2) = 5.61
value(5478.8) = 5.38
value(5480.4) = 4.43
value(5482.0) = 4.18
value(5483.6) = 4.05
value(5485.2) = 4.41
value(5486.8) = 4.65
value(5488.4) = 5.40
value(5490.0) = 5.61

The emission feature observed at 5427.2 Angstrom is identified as H-beta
